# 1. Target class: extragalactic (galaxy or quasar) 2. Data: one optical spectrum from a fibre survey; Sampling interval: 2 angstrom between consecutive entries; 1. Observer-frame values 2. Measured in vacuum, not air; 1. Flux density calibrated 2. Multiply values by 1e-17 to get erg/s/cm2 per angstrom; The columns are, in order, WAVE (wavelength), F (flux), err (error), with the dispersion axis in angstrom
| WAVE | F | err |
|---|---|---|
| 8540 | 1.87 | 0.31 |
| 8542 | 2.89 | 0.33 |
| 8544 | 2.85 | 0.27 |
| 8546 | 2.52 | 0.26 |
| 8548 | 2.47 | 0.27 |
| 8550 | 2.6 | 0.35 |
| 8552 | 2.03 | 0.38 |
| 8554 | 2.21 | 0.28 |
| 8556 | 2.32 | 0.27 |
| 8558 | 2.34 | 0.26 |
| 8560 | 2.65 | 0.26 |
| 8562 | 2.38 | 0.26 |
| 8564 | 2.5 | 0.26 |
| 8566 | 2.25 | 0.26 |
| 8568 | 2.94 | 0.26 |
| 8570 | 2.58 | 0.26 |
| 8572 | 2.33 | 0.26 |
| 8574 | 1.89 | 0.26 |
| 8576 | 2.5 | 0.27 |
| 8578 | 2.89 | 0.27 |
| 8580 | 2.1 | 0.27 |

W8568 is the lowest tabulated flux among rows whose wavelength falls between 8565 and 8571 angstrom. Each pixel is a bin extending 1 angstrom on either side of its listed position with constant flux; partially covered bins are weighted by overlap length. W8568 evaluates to 2.25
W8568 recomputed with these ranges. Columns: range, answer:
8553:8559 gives 2.21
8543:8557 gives 2.03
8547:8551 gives 2.47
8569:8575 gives 1.89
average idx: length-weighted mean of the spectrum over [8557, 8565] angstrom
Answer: 2.47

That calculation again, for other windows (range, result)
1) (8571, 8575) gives 2.11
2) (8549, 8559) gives 2.3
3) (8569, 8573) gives 2.46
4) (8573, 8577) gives 2.19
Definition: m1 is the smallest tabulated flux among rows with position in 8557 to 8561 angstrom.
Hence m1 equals 2.34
